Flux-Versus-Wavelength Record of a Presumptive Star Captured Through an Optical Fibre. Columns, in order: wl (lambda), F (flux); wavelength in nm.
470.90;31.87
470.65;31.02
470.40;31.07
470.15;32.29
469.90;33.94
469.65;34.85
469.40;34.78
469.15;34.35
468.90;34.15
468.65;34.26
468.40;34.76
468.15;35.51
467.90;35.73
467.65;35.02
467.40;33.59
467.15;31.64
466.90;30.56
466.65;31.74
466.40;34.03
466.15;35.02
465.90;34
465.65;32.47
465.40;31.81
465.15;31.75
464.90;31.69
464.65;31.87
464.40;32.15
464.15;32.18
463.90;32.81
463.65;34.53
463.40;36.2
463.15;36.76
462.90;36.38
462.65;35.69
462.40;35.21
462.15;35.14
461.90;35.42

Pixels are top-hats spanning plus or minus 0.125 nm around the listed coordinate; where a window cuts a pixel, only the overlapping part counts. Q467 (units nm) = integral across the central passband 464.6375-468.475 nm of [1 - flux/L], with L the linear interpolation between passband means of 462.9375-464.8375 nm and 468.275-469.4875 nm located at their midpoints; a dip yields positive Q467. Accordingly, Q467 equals 0.11 nm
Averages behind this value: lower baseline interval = 33.8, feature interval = 33.2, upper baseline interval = 34.5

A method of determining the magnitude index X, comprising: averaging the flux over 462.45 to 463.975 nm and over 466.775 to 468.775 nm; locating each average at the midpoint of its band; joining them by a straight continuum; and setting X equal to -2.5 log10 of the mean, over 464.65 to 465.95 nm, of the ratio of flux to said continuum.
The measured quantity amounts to 0.082 mag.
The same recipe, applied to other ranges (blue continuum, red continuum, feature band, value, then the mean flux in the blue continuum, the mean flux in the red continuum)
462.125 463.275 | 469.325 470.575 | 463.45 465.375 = 0.088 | 35.9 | 33.2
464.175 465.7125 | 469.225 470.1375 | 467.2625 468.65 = -0.045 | 32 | 34.2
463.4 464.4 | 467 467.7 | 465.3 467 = 0.013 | 33.4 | 33.1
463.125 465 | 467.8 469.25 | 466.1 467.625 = 0.047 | 33.4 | 34.8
